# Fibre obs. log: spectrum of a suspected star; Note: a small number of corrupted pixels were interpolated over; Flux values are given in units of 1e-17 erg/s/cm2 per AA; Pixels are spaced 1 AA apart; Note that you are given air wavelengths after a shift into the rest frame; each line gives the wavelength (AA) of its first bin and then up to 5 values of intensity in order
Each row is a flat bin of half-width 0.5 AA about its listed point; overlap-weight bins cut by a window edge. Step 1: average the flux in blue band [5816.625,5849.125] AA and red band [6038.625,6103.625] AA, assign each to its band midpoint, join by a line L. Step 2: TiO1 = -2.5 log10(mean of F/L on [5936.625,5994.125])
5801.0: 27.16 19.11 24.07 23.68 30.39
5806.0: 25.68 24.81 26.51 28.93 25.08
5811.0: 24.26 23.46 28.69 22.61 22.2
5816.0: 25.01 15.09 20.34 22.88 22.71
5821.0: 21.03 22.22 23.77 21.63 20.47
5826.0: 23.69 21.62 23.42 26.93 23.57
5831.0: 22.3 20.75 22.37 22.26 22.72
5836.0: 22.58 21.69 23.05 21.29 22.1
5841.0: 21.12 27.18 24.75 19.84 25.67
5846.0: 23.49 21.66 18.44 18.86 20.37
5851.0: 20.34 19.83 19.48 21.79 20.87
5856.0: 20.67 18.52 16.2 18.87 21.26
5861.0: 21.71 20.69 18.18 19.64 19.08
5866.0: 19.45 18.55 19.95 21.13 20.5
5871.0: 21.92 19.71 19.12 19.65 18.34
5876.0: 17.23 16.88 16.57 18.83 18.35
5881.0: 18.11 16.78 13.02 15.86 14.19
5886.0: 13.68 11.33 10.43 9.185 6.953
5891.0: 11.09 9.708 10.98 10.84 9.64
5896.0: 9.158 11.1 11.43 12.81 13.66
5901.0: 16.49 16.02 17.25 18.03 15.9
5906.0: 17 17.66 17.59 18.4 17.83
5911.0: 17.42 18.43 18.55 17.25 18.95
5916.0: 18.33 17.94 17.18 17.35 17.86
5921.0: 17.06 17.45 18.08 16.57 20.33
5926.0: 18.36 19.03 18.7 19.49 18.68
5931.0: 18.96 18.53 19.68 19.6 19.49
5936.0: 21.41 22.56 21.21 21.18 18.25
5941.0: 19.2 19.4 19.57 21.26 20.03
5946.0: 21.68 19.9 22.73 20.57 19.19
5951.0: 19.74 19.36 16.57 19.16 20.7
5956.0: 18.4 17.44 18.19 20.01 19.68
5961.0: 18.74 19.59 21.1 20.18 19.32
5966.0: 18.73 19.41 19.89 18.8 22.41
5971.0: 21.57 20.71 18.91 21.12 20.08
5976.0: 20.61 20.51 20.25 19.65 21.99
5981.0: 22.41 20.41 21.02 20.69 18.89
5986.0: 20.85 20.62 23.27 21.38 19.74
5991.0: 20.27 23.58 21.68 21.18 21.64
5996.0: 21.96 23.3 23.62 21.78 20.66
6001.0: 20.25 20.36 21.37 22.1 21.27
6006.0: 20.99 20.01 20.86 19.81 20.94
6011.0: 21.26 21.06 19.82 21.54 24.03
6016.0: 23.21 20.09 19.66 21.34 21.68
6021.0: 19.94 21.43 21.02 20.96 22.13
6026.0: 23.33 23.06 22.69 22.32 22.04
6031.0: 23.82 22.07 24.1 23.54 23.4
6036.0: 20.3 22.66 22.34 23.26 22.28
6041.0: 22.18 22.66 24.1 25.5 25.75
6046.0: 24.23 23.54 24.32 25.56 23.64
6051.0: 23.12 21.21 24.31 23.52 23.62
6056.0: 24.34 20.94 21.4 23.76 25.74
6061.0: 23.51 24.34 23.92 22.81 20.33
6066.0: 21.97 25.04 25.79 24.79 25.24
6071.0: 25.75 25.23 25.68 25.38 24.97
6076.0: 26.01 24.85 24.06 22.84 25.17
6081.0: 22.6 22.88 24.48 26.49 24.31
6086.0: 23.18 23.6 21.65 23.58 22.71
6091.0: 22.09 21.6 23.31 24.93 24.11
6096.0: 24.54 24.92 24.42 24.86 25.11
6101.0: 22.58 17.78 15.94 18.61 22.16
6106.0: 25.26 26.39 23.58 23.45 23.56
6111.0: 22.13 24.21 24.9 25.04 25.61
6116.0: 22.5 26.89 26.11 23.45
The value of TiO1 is 0.14 mag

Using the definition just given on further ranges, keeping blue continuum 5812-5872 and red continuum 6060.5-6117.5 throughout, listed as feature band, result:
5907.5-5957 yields 0.172 mag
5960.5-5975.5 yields 0.133 mag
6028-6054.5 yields 0.001 mag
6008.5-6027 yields 0.086 mag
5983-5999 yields 0.066 mag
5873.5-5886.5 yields 0.290 mag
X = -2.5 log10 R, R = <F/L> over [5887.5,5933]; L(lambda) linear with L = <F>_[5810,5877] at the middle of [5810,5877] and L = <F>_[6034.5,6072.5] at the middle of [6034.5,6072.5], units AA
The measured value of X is 0.36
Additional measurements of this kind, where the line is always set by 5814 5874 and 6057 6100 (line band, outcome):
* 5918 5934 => 0.205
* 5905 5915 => 0.235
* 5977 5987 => 0.110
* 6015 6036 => 0.062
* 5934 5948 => 0.099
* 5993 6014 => 0.093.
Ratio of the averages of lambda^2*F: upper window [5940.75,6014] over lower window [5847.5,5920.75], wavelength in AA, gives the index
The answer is 1.25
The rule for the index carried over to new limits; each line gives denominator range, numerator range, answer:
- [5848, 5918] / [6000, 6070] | 1.41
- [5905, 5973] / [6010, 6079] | 1.25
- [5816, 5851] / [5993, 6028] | 1.03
